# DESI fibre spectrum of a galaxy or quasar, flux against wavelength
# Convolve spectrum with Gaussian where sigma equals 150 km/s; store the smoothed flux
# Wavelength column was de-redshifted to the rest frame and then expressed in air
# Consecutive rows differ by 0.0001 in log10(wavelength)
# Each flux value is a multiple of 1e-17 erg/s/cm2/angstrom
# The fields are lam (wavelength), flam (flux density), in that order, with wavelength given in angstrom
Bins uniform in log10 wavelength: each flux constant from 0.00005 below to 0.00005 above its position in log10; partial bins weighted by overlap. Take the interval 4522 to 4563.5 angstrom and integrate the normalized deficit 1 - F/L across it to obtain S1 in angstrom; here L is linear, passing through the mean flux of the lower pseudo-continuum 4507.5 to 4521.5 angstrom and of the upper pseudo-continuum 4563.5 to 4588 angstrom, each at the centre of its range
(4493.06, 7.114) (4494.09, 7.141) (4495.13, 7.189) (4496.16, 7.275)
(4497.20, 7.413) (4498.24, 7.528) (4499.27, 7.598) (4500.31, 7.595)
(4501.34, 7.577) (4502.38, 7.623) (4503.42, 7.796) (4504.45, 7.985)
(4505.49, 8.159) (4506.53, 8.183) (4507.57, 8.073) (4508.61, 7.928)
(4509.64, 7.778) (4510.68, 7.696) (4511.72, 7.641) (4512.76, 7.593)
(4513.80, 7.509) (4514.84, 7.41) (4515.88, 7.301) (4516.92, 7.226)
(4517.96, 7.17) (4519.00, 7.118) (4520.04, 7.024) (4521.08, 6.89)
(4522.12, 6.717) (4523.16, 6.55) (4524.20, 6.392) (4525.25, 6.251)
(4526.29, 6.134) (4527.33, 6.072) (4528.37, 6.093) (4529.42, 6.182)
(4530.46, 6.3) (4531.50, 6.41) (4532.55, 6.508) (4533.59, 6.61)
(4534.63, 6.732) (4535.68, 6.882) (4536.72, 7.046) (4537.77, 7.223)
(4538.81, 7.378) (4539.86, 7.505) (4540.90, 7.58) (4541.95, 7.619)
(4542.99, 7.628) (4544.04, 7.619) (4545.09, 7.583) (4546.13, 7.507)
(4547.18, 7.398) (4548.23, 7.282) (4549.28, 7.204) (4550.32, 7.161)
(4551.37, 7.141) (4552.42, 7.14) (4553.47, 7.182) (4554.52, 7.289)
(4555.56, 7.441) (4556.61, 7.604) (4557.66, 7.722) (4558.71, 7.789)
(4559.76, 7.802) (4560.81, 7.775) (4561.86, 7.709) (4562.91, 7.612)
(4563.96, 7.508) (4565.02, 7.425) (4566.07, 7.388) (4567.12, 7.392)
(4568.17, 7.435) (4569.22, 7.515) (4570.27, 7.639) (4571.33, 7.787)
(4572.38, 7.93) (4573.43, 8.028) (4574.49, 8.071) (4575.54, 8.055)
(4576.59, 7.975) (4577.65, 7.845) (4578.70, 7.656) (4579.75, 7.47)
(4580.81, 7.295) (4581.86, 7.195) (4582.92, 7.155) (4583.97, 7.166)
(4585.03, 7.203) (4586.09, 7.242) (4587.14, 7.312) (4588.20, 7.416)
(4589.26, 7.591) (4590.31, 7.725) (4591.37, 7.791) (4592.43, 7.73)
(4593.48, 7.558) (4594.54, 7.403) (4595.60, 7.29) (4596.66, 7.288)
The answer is 2.17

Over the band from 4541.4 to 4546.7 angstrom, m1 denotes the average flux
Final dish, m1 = 7.59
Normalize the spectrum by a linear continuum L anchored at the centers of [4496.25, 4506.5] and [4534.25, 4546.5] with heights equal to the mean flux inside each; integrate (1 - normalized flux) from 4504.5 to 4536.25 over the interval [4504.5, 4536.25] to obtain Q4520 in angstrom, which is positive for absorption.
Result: 2.15 angstrom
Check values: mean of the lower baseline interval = 7.7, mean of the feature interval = 7.03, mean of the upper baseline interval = 7.36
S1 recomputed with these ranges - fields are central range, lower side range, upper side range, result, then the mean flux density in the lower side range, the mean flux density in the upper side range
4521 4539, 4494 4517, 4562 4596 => 2.5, 7.63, 7.56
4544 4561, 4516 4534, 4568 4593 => -0.8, 6.58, 7.6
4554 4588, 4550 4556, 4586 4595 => -0.9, 7.23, 7.55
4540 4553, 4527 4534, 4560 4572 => -1.0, 6.31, 7.57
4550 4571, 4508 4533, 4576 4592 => -0.6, 6.92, 7.47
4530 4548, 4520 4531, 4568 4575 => -0.9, 6.39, 7.78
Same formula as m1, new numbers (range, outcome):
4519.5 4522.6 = 6.89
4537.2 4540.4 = 7.37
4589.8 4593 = 7.75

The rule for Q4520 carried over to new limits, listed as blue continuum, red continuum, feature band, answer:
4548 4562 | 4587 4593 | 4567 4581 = -0.4 angstrom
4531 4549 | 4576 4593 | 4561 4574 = -0.4 angstrom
